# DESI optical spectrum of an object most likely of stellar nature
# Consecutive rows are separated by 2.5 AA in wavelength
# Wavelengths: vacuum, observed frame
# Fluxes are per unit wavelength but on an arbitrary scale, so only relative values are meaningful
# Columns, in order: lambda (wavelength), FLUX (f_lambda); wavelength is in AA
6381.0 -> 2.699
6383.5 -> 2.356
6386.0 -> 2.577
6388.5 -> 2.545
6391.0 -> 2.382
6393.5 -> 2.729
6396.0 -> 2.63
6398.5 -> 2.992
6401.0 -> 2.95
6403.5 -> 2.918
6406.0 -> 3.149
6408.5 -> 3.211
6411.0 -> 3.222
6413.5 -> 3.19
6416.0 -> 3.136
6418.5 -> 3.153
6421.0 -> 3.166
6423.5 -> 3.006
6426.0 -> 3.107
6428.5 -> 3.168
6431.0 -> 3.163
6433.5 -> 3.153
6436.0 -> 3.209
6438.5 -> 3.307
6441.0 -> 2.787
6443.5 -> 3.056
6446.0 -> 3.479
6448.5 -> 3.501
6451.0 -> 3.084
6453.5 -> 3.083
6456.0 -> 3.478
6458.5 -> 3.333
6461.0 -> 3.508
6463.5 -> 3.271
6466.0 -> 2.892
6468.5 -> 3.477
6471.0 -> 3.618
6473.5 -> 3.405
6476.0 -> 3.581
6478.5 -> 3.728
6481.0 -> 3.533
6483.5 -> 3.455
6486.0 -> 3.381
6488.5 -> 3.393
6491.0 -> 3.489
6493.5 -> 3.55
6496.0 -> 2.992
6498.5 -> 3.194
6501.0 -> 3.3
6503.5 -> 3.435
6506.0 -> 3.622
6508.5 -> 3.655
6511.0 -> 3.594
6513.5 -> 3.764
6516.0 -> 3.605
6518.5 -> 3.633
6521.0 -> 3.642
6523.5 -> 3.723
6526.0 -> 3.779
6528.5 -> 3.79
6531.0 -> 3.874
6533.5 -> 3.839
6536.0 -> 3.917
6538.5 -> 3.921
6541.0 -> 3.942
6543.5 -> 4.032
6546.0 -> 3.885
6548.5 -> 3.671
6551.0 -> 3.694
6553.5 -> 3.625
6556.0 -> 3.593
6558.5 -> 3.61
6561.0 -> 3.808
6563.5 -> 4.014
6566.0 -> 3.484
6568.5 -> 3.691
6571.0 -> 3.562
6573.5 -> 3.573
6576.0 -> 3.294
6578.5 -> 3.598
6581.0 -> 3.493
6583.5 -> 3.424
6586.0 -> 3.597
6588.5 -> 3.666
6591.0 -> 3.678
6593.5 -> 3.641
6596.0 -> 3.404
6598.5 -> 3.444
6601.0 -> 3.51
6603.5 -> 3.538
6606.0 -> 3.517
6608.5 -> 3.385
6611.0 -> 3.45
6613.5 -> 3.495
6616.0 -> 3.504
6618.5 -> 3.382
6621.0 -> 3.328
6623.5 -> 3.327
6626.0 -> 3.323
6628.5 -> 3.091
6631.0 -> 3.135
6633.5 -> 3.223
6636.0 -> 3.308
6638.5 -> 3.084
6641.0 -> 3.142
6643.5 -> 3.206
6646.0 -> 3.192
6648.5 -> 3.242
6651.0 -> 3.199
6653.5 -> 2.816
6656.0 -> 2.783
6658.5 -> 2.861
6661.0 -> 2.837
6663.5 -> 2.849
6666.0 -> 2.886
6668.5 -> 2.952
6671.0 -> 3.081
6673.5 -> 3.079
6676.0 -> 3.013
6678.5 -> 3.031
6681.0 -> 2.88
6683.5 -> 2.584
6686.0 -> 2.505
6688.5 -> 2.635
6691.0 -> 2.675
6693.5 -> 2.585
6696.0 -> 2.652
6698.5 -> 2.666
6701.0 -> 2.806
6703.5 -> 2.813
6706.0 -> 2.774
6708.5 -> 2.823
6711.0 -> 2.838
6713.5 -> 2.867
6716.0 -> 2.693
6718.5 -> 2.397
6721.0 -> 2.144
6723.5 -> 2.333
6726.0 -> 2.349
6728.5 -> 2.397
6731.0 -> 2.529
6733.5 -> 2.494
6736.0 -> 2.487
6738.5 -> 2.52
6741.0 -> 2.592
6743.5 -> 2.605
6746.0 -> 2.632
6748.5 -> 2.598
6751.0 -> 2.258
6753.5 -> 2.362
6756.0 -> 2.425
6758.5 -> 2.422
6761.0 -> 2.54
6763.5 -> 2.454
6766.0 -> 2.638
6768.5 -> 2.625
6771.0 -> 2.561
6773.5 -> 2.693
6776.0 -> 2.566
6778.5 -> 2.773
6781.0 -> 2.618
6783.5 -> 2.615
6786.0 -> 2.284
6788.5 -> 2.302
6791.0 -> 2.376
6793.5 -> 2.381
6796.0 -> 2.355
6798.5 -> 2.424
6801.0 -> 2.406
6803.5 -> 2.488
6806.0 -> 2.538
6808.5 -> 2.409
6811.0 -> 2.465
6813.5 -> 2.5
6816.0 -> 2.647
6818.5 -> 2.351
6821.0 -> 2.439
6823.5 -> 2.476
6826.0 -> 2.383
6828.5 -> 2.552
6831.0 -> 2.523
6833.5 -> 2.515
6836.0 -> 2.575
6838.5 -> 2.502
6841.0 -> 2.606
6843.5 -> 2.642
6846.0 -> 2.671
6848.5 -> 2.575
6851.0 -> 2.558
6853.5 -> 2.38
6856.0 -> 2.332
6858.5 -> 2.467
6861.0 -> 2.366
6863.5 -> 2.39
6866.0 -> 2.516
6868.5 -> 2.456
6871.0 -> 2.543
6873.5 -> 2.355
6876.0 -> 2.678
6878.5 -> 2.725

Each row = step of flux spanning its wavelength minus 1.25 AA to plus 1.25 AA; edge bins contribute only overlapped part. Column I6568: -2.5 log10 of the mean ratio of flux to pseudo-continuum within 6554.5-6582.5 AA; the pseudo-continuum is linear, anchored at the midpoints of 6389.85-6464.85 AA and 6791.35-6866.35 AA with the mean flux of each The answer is -0.24 mag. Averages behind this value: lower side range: 3.12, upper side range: 2.48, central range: 3.61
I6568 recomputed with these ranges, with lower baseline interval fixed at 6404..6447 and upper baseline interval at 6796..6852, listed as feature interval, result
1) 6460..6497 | -0.12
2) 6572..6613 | -0.22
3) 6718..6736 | 0.12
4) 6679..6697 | 0.03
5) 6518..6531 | -0.24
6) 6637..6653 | -0.13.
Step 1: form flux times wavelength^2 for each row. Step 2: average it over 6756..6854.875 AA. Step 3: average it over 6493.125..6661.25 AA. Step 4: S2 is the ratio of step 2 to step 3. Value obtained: 0.77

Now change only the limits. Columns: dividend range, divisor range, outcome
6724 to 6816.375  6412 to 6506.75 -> 0.83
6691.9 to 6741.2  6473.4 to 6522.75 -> 0.79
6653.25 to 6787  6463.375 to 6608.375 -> 0.78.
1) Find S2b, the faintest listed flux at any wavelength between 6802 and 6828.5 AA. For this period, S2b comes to 2.351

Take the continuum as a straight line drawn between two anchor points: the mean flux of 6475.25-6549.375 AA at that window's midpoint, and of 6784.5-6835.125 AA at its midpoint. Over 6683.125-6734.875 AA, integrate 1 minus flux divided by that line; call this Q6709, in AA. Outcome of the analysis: 4.5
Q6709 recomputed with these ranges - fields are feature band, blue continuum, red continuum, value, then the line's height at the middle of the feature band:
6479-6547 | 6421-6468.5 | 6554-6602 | -4.5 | 3.4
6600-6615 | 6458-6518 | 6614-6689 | -1.5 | 3.16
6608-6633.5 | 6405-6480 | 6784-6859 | -4.0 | 2.89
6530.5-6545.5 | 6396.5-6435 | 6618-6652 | -3.6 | 3.17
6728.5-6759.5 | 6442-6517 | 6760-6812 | 1.6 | 2.63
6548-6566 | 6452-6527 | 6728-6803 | -2.6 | 3.23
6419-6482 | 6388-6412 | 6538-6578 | -2.7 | 3.14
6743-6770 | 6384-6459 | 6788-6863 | 0.7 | 2.57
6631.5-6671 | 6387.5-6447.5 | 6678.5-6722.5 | -4.4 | 2.74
